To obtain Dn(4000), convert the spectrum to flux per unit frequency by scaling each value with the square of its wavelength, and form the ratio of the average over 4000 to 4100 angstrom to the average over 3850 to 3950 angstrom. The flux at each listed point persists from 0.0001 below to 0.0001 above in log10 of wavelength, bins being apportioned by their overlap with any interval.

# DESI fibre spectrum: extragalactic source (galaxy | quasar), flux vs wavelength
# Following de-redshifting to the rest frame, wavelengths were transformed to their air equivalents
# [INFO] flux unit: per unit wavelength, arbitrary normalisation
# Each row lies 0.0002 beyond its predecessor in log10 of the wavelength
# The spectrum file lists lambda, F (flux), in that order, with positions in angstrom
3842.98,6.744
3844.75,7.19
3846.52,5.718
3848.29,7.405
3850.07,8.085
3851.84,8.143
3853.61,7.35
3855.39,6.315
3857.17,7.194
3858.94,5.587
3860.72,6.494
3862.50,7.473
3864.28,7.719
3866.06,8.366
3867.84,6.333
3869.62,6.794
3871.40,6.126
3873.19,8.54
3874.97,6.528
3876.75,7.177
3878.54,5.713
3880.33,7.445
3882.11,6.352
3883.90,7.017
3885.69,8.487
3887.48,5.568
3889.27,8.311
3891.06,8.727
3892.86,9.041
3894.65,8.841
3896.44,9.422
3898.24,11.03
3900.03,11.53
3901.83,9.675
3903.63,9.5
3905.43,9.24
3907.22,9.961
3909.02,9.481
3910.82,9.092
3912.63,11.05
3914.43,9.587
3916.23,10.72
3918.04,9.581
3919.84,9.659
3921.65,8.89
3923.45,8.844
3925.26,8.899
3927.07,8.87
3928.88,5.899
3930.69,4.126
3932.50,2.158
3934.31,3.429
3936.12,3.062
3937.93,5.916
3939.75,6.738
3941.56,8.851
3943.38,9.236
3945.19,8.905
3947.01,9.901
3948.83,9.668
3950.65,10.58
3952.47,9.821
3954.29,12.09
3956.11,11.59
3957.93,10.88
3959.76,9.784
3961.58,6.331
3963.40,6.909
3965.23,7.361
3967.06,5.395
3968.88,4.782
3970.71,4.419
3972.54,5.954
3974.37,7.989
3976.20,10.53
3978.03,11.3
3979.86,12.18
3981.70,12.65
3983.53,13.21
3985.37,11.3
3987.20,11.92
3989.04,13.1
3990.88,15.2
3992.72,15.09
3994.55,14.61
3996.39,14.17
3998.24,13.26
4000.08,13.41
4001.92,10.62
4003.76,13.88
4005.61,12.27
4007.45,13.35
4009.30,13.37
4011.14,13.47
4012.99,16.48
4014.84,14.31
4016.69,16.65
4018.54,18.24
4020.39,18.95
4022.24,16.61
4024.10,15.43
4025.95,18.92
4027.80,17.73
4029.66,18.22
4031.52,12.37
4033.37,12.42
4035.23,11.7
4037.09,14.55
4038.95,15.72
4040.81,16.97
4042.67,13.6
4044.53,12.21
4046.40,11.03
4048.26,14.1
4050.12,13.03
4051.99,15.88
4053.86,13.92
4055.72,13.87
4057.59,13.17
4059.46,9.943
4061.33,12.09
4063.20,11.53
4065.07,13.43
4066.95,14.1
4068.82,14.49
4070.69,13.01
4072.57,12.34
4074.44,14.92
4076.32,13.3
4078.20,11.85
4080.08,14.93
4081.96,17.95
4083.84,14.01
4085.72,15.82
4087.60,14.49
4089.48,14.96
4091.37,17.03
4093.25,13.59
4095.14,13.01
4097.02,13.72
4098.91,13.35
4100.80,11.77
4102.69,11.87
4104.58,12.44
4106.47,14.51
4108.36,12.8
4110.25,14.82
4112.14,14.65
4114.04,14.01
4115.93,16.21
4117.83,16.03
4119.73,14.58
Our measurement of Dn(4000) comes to 1.94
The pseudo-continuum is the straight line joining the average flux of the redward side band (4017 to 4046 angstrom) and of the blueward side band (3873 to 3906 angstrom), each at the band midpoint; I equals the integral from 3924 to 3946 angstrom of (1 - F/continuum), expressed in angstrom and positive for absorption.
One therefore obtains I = 8.8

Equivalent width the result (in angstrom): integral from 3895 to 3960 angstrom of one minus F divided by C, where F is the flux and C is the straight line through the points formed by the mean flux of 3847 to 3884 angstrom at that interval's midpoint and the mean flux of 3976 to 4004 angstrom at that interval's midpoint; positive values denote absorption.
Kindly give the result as 6.9 angstrom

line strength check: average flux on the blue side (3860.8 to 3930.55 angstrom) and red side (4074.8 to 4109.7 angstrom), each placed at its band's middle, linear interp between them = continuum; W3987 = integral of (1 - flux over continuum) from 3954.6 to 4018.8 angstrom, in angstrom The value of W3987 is -2.7 angstrom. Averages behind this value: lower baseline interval 8.39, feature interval 11.5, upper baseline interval 14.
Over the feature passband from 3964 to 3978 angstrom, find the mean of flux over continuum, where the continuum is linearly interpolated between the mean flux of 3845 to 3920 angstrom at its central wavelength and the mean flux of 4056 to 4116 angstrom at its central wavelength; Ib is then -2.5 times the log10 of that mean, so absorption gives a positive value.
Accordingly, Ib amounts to 0.46 mag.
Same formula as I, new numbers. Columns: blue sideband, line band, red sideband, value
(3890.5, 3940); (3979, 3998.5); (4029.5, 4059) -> -3.3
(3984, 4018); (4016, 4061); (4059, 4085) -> -3.7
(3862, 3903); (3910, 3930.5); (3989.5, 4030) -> 2.1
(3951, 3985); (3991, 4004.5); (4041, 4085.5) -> -4.1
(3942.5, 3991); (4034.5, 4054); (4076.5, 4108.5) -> -2.5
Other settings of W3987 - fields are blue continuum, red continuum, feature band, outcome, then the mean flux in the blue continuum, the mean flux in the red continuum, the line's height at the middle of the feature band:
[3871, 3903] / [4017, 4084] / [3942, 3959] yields 0.5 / 8.13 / 14.4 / 10.6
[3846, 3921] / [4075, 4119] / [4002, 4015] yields -2.1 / 8.17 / 14.2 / 11.7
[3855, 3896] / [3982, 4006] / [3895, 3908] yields -2.2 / 7.26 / 13.2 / 8.57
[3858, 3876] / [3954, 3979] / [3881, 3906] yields -4.9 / 7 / 8.15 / 7.31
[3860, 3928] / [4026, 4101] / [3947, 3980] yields 6.2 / 8.48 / 14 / 10.7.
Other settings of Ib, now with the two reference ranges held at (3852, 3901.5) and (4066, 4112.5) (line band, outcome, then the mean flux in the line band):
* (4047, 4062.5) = -0.02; 13.2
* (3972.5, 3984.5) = -0.02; 10.9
